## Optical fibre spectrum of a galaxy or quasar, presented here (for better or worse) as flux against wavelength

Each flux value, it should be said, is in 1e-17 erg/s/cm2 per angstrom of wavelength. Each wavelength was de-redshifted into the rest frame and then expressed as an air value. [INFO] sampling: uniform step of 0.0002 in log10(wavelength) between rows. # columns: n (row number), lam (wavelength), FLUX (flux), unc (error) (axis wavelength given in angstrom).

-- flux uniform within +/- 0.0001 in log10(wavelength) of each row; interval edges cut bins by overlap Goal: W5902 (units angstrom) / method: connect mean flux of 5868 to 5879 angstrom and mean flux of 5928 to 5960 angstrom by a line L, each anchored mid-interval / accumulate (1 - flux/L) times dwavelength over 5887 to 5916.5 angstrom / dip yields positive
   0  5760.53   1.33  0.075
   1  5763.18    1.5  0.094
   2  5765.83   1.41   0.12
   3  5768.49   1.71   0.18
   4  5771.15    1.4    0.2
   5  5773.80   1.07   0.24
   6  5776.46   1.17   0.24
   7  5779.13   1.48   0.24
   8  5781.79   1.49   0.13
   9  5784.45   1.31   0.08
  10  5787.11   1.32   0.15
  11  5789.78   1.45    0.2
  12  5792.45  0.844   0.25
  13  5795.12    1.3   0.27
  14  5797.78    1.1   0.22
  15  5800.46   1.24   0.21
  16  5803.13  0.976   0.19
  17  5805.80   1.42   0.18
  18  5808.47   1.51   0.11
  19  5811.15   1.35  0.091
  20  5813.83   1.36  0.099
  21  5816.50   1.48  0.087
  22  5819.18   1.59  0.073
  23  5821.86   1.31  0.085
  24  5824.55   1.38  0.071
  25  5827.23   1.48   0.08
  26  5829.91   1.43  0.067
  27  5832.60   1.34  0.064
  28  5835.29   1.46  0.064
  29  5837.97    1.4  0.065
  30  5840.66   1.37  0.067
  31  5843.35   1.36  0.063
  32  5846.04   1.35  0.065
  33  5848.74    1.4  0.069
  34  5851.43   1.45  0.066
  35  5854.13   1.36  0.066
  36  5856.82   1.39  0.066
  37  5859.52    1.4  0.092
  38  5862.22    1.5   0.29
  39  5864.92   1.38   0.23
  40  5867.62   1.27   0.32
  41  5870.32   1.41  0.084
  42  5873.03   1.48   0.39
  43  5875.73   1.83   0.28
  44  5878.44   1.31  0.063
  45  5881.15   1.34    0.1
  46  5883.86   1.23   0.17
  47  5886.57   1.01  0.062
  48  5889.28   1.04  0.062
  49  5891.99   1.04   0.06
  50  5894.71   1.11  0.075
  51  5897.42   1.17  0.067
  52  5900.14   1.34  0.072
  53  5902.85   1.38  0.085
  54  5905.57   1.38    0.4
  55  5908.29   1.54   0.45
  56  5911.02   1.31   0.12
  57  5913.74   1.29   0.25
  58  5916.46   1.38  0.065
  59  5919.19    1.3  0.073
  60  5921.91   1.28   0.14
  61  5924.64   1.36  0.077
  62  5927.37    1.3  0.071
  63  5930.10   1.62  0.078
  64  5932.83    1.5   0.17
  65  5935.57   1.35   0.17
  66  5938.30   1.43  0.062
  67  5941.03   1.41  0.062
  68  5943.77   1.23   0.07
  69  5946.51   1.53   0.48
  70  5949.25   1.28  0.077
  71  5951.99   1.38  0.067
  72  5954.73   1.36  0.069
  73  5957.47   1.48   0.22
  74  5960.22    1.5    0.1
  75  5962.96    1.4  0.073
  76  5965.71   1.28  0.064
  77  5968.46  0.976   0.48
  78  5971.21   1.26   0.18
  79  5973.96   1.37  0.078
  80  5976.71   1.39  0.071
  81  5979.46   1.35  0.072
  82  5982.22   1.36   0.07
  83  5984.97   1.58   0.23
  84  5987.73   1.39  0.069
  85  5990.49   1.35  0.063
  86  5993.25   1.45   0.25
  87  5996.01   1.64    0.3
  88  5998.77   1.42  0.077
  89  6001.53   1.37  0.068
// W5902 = 4.2 angstrom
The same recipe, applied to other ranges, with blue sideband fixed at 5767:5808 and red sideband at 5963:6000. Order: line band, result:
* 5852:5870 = -0.9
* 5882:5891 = 1.5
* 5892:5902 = 1.1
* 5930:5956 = -0.8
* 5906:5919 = -0.3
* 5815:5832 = -1.7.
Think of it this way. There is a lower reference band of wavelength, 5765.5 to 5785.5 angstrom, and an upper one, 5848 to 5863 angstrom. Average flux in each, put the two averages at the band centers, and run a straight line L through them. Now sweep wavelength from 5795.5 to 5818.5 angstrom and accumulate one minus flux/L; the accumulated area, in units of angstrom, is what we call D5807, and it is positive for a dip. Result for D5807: 1.3 angstrom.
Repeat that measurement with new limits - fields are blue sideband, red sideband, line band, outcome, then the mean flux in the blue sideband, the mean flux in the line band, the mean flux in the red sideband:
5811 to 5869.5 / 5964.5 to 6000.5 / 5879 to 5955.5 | 3.7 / 1.4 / 1.32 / 1.37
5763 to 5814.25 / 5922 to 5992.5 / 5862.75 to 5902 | 1.8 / 1.32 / 1.29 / 1.38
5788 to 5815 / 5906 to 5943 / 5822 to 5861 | -2.9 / 1.26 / 1.4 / 1.39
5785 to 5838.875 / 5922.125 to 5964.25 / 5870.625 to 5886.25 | -0.4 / 1.34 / 1.41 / 1.41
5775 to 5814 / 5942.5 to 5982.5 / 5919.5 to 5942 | -1.2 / 1.28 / 1.4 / 1.34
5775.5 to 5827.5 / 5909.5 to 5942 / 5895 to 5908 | 0.5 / 1.33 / 1.32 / 1.38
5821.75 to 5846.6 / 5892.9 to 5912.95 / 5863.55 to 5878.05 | -1.2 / 1.39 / 1.46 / 1.31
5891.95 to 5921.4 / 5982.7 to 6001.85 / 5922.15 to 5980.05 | 0.6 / 1.31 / 1.37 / 1.46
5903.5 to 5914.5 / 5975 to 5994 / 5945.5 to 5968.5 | 0.4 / 1.38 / 1.37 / 1.41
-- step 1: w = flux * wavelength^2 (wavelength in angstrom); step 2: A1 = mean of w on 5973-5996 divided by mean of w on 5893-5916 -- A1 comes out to 1.1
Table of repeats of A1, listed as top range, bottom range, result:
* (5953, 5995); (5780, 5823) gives 1.10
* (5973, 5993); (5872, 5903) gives 1.14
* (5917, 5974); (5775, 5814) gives 1.12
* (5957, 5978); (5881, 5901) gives 1.19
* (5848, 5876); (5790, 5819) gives 1.14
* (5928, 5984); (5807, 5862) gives 1.01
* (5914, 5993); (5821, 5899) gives 1.05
